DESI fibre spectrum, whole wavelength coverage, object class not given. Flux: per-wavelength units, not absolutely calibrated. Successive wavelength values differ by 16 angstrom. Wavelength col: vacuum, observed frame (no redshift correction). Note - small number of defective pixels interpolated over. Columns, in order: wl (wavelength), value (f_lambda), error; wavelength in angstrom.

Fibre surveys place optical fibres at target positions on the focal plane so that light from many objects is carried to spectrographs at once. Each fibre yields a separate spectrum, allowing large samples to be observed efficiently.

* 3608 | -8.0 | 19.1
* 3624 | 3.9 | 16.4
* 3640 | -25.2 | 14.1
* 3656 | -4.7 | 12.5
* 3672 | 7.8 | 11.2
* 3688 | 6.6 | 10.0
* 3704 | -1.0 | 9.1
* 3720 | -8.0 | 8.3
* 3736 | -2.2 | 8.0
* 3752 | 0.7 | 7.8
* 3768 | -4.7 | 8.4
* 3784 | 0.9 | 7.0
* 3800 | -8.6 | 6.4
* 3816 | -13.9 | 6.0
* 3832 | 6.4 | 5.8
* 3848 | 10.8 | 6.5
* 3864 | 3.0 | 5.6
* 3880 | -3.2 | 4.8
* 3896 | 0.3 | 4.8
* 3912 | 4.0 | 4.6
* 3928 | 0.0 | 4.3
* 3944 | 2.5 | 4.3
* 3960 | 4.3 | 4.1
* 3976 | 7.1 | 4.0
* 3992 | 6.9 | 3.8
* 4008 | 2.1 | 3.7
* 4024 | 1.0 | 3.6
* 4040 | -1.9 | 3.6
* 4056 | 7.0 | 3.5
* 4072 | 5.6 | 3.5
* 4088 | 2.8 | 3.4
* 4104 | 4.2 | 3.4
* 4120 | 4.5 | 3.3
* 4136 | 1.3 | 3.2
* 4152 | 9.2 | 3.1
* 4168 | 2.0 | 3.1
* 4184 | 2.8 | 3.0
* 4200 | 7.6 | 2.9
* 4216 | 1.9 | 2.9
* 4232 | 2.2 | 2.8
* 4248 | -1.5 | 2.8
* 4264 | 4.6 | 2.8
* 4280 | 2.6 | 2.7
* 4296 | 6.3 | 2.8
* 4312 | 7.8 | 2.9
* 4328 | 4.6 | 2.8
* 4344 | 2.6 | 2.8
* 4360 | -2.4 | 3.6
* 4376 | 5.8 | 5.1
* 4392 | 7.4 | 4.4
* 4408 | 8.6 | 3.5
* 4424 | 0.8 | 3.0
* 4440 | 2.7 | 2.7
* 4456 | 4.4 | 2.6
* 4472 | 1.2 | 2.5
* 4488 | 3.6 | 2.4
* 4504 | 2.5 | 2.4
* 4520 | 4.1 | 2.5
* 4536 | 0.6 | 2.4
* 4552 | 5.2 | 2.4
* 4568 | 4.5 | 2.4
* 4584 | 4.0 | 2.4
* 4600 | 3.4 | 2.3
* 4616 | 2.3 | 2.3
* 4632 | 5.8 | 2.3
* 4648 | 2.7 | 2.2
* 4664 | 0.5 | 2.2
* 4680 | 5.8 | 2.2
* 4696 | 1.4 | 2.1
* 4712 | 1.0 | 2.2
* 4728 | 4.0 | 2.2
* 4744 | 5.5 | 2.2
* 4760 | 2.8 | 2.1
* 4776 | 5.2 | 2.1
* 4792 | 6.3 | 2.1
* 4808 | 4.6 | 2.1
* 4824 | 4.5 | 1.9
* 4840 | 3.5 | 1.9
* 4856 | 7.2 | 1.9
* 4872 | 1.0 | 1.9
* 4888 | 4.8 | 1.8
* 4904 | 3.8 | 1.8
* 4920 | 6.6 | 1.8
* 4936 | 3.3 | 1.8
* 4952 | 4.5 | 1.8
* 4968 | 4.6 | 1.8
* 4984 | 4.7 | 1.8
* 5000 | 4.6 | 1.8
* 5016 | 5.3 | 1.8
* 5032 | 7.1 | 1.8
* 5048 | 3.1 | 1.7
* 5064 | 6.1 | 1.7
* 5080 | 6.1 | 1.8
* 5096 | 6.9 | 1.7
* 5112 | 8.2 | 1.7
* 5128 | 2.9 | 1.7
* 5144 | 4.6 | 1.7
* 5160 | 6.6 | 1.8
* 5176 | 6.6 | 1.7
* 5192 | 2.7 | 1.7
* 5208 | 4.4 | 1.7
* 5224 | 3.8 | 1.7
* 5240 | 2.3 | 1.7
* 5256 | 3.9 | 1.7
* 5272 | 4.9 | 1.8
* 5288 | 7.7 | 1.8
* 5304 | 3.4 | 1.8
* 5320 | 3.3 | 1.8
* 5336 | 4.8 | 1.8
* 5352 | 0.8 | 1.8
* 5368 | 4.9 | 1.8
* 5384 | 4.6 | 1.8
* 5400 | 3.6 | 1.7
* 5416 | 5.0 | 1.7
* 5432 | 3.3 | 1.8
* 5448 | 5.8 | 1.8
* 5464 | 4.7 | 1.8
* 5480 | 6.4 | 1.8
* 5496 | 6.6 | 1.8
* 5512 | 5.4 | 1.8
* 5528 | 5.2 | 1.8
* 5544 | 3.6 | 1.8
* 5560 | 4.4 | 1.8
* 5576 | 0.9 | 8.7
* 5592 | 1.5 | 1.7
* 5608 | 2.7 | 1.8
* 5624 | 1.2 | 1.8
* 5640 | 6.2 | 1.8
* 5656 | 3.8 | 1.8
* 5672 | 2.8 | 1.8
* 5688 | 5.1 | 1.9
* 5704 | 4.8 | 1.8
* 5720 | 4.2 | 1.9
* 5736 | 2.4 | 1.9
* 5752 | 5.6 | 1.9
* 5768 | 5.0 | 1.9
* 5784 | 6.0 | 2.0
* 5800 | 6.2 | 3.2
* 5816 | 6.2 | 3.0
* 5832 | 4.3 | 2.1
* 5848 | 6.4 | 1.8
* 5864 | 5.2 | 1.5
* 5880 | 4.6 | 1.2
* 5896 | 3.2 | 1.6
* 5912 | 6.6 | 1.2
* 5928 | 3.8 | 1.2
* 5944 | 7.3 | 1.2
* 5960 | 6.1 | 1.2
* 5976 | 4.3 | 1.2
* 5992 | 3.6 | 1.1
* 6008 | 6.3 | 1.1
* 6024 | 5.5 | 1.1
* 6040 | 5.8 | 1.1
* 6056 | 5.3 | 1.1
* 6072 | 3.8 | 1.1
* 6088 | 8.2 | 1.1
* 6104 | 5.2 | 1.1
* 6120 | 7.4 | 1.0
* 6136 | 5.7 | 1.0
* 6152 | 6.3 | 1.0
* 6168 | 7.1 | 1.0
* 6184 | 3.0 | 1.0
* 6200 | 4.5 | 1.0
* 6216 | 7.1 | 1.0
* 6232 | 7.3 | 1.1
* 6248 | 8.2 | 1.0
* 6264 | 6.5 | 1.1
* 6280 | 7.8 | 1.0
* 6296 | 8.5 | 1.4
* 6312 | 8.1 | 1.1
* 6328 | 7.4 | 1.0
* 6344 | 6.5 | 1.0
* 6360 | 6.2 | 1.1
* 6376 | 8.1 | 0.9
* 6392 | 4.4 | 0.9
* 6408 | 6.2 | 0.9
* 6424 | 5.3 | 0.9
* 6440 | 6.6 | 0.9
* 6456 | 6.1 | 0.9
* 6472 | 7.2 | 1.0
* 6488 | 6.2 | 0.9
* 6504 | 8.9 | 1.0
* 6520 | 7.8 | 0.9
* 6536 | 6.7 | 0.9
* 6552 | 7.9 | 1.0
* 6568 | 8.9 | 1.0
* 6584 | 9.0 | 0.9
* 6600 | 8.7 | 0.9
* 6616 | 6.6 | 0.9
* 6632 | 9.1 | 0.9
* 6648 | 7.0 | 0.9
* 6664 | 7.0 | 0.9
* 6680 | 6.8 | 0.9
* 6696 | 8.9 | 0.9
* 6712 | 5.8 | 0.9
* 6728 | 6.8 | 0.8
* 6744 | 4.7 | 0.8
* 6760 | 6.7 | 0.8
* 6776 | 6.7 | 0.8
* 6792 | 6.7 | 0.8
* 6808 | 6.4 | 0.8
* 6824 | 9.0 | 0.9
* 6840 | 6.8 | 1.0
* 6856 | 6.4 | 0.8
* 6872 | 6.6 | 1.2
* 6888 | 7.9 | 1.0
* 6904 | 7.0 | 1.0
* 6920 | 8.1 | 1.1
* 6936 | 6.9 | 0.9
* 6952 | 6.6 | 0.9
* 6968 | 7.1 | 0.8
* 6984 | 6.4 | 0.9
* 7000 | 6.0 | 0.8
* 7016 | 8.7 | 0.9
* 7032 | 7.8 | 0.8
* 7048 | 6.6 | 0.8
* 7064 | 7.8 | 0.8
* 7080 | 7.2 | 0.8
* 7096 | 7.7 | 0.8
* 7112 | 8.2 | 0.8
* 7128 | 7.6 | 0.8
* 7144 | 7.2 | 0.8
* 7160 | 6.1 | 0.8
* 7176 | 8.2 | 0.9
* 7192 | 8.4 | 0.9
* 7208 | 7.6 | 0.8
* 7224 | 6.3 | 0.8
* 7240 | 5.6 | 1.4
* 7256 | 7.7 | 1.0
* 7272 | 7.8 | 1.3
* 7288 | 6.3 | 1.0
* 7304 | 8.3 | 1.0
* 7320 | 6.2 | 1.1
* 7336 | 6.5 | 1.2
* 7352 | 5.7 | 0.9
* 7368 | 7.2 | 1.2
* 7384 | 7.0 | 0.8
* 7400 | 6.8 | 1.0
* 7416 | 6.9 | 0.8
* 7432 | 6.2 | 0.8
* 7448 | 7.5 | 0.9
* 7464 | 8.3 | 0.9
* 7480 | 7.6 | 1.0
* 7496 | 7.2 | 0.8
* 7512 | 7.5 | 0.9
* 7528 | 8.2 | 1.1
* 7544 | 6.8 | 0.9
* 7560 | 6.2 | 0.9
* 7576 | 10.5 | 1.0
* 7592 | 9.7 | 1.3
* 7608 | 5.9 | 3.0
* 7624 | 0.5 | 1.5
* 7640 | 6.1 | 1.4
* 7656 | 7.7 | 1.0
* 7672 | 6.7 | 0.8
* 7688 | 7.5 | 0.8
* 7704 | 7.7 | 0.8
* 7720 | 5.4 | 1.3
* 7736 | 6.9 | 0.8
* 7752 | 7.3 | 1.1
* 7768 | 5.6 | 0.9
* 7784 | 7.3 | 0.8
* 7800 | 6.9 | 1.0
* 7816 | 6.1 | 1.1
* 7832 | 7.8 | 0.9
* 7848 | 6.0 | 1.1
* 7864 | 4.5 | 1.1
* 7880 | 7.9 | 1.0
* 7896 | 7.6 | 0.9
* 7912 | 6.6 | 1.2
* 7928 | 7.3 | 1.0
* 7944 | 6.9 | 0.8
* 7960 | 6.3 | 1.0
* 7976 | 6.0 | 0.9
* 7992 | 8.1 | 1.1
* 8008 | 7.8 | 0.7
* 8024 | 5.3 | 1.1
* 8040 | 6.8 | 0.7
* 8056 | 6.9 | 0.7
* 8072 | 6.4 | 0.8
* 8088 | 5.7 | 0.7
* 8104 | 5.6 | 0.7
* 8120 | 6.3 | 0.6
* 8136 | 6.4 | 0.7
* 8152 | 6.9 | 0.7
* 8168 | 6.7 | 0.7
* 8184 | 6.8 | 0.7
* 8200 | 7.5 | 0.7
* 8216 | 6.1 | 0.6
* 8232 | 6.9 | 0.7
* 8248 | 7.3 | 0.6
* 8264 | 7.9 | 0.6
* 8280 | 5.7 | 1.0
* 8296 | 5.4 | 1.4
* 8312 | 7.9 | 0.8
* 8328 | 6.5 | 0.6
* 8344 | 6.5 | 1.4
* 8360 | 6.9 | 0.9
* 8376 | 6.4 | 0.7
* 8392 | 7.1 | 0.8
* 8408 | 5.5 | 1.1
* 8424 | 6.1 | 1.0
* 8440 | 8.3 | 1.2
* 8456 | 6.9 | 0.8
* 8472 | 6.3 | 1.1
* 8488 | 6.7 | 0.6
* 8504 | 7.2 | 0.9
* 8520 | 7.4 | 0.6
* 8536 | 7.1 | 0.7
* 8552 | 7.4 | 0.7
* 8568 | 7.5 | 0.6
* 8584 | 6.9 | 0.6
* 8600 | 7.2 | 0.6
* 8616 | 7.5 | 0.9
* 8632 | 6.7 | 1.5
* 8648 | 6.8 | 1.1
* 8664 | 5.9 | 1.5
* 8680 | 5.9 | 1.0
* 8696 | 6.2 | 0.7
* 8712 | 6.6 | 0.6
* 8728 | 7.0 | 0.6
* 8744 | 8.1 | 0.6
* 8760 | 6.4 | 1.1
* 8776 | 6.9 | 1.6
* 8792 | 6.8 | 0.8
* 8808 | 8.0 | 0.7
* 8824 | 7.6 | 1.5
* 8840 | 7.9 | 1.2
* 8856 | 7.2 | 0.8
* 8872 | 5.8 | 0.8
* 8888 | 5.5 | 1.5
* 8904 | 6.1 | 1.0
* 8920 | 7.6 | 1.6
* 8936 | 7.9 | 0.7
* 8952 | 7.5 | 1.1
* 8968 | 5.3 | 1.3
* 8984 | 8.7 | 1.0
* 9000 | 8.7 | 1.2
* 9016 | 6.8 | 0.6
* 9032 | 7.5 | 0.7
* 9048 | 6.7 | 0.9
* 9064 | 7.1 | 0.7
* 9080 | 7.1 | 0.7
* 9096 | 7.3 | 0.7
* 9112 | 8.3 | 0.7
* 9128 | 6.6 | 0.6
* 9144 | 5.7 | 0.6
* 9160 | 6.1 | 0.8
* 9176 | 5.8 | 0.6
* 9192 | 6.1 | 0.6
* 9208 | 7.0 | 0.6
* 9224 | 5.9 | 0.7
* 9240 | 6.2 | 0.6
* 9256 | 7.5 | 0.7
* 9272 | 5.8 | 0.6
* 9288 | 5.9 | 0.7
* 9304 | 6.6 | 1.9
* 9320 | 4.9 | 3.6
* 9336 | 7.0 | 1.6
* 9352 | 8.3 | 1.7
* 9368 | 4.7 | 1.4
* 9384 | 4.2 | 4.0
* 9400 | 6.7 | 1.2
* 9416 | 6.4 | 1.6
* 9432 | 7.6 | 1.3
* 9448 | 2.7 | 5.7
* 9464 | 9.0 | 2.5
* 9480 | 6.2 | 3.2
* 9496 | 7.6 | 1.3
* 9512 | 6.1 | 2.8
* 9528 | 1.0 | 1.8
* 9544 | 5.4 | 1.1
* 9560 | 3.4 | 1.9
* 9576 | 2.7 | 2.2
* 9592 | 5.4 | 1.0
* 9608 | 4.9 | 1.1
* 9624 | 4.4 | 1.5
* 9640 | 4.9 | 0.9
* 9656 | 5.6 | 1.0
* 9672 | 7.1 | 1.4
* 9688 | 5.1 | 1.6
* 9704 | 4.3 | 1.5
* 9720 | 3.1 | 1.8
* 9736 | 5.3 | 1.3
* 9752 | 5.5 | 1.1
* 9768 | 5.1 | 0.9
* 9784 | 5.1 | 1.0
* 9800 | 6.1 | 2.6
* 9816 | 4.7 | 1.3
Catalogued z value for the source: 0.56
